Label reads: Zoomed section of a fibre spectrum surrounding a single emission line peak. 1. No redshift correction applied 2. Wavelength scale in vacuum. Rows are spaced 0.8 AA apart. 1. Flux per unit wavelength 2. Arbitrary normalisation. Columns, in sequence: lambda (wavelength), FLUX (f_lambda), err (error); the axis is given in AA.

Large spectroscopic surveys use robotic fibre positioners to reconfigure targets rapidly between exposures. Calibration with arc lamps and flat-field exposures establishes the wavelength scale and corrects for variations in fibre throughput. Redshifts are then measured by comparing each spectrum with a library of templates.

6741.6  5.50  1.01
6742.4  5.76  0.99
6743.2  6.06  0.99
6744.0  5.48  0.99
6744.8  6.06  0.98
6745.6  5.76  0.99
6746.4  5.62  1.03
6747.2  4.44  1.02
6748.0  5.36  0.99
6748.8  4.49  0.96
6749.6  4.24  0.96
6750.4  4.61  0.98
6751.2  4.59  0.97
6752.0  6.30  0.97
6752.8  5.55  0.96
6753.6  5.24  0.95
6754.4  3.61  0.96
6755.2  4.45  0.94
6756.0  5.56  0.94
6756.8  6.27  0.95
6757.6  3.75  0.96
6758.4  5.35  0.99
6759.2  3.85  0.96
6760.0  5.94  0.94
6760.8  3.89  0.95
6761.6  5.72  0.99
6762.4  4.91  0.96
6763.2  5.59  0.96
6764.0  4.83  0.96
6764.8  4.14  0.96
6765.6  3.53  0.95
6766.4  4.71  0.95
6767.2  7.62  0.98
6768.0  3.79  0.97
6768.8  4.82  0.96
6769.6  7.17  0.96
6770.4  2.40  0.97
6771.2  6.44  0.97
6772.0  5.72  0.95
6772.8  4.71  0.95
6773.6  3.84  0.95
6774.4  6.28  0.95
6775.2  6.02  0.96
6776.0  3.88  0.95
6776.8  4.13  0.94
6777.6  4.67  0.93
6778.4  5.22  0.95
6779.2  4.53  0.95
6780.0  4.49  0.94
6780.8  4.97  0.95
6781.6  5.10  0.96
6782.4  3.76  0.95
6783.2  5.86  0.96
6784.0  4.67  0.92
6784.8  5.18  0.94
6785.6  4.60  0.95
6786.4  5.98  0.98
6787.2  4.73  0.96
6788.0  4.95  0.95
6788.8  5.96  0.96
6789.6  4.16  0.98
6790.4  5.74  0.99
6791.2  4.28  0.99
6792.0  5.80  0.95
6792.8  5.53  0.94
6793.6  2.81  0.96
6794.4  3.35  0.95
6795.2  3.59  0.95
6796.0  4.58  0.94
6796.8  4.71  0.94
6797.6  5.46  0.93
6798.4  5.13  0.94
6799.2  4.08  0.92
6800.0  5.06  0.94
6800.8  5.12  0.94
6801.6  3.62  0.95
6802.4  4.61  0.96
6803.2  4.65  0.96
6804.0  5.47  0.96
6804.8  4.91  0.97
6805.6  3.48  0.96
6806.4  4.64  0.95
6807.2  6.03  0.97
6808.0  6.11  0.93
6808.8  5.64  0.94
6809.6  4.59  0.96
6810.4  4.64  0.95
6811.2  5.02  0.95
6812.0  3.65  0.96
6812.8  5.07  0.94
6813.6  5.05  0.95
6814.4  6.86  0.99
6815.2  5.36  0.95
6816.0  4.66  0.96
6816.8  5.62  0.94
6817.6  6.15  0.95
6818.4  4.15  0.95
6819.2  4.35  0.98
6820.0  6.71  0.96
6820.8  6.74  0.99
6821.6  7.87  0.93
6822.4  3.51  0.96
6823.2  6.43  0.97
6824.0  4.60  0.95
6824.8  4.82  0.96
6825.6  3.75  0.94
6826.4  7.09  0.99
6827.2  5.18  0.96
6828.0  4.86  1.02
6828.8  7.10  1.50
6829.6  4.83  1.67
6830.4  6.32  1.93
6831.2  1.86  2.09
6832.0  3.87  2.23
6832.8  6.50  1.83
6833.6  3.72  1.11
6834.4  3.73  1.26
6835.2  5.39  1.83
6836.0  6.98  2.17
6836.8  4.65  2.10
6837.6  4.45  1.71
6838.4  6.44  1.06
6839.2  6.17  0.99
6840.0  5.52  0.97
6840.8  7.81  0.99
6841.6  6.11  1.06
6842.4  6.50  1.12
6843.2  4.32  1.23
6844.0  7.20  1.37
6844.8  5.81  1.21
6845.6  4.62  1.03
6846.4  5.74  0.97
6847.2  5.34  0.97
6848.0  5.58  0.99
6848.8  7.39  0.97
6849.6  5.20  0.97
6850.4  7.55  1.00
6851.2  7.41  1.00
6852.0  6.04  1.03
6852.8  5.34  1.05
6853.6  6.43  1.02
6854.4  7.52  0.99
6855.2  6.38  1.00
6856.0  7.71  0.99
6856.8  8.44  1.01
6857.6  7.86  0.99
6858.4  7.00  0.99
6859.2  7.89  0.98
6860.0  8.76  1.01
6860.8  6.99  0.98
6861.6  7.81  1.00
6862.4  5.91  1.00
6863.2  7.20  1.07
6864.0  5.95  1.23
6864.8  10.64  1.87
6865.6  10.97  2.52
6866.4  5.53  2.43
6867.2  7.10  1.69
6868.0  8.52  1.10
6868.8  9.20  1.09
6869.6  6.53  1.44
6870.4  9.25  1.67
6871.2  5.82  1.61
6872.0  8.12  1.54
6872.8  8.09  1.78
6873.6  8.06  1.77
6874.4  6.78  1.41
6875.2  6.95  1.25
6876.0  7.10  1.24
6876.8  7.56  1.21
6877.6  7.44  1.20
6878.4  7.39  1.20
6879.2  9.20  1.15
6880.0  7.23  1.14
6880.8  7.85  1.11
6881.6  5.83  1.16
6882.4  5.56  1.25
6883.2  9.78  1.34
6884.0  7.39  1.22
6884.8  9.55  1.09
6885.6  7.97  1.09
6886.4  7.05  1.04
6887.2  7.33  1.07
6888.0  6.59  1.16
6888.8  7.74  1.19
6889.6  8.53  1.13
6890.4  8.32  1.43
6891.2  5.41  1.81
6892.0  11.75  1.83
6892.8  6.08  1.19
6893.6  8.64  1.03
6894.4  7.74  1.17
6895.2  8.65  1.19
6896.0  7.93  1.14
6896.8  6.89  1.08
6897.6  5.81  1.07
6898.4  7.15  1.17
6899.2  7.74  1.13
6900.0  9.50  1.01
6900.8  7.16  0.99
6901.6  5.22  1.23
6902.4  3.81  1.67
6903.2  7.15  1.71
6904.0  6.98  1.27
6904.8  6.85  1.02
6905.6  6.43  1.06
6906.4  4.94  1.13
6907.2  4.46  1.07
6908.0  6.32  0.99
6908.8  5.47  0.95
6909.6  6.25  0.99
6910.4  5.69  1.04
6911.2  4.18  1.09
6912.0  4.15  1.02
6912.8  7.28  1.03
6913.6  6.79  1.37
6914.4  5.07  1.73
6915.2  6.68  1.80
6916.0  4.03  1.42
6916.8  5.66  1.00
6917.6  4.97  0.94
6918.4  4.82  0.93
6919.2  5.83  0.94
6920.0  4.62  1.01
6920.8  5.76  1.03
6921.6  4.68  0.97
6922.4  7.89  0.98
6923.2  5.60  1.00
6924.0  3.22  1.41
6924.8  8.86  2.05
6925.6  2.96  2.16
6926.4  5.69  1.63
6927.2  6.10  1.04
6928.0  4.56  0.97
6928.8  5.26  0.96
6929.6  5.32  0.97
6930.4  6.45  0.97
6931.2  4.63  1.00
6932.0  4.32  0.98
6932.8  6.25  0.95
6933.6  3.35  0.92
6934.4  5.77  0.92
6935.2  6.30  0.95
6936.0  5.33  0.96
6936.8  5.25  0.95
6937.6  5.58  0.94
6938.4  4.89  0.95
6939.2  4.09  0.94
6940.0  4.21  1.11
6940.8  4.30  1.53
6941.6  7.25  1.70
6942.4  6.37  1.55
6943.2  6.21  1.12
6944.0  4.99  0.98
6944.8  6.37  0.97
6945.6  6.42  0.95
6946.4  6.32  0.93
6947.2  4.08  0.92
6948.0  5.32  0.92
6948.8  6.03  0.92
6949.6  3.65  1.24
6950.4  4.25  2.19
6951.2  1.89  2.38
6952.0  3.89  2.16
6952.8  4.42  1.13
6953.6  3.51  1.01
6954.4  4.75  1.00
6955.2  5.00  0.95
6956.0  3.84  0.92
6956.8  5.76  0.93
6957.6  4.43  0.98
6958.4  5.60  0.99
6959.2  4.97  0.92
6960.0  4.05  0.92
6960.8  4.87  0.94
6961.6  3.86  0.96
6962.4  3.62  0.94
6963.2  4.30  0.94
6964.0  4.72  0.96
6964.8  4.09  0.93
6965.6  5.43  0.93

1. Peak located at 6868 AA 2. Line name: Mg II 2798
